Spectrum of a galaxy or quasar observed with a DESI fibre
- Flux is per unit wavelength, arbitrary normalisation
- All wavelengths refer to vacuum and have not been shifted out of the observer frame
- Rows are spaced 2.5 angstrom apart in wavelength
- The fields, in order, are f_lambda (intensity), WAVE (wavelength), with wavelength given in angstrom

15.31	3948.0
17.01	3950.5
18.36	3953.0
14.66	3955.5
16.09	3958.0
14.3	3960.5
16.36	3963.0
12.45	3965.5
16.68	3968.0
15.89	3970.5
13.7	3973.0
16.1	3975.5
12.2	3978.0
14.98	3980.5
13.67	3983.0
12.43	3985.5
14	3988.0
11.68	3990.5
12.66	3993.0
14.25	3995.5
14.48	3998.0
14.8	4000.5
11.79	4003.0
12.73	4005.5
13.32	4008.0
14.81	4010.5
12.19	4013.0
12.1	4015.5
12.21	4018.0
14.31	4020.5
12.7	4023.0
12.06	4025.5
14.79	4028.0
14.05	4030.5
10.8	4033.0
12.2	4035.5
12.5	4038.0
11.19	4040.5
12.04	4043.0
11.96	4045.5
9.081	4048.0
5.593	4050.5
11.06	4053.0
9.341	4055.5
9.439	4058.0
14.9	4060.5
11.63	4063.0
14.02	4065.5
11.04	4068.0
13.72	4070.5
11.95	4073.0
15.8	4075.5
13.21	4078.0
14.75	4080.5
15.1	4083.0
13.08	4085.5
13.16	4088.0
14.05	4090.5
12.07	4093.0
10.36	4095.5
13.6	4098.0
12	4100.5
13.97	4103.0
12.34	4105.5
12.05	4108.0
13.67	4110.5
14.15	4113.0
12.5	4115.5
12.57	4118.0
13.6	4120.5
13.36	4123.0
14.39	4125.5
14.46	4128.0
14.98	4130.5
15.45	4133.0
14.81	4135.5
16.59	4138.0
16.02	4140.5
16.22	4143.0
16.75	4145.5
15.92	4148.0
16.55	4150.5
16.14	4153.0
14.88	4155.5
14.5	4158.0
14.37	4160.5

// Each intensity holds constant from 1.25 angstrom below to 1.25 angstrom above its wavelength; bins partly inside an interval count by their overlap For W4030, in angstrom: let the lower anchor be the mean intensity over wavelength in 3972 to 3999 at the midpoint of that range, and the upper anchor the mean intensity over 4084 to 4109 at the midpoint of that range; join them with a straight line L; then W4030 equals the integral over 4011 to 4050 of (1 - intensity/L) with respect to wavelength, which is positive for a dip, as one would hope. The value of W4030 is 3.1 angstrom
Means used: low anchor 13.6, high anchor 12.7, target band 12.2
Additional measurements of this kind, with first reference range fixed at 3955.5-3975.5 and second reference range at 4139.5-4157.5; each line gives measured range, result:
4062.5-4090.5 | 3.9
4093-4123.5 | 5.8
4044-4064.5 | 6.7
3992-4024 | 4.3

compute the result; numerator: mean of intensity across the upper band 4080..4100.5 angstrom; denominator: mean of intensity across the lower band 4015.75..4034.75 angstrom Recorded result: 1.02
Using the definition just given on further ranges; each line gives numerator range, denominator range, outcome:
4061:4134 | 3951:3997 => 0.92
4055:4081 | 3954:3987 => 0.87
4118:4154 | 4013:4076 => 1.27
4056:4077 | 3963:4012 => 0.91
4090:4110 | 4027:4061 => 1.11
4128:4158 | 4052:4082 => 1.25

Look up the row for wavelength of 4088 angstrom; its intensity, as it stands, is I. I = 13.16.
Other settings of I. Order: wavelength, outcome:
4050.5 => 5.593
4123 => 13.36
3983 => 13.67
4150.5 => 16.55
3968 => 16.68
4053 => 11.06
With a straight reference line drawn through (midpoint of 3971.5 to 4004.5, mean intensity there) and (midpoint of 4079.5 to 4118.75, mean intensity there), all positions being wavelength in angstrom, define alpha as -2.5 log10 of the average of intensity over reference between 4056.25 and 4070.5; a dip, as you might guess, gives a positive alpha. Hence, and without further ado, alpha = 0.086 mag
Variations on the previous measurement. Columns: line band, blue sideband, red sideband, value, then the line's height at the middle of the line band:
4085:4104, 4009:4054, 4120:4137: 0.07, 13.6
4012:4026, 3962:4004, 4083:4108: 0.08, 13.6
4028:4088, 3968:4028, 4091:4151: 0.14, 13.8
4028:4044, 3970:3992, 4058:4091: 0.10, 13.6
